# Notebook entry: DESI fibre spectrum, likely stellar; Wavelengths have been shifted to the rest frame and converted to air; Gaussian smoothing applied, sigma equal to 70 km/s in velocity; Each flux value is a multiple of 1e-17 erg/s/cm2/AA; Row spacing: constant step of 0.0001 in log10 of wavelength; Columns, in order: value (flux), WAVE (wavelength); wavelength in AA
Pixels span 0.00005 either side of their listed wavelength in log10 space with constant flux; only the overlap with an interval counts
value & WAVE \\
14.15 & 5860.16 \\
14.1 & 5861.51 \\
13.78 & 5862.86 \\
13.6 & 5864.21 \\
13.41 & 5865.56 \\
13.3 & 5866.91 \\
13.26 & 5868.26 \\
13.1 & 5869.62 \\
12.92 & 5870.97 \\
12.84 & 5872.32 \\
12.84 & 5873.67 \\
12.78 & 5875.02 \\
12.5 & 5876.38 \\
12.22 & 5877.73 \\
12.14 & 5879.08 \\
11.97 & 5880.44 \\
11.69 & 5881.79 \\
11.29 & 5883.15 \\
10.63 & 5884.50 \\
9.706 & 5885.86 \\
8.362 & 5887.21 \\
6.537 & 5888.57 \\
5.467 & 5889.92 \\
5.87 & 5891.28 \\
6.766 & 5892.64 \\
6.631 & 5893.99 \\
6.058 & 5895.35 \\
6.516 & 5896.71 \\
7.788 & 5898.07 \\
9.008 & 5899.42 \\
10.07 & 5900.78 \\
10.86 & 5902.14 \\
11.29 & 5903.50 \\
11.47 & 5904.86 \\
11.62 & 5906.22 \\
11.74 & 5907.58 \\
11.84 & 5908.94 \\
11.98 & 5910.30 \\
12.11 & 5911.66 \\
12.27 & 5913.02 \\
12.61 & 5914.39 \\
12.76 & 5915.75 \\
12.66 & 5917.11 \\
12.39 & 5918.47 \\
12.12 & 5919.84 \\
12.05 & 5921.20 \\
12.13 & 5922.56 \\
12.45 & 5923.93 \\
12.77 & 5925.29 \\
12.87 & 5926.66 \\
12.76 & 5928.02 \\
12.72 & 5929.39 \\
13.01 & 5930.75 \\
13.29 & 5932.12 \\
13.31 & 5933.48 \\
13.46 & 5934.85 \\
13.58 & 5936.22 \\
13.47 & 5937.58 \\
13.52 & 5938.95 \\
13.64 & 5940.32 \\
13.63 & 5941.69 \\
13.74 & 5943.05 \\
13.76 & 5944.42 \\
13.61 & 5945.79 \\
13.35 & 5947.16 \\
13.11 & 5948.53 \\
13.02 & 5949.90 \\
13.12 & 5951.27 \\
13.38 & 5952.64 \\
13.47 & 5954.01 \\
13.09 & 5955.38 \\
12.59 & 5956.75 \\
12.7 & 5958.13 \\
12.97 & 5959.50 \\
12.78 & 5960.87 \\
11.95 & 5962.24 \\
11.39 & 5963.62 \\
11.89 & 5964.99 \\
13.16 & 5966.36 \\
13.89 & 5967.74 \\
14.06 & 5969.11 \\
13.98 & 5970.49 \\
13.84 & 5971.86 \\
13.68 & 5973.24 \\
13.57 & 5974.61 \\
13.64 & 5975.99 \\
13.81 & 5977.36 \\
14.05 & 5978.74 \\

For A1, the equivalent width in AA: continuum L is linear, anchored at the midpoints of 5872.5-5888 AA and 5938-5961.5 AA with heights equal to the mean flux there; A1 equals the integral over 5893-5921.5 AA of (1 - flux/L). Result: 3.52 AA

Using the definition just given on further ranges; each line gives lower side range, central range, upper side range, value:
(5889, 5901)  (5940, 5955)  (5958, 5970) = -2.7 AA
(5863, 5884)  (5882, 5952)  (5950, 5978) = 8.2 AA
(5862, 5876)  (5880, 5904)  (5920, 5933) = 8.0 AA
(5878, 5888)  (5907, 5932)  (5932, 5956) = -0.1 AA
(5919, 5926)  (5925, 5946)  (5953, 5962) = -1.3 AA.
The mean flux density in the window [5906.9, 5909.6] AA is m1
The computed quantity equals 11.8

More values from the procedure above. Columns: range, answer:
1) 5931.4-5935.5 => 13.3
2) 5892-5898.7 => 6.74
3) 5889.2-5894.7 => 6.19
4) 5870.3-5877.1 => 12.8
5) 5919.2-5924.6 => 12.2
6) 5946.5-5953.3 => 13.2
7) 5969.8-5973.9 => 13.8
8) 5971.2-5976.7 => 13.7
